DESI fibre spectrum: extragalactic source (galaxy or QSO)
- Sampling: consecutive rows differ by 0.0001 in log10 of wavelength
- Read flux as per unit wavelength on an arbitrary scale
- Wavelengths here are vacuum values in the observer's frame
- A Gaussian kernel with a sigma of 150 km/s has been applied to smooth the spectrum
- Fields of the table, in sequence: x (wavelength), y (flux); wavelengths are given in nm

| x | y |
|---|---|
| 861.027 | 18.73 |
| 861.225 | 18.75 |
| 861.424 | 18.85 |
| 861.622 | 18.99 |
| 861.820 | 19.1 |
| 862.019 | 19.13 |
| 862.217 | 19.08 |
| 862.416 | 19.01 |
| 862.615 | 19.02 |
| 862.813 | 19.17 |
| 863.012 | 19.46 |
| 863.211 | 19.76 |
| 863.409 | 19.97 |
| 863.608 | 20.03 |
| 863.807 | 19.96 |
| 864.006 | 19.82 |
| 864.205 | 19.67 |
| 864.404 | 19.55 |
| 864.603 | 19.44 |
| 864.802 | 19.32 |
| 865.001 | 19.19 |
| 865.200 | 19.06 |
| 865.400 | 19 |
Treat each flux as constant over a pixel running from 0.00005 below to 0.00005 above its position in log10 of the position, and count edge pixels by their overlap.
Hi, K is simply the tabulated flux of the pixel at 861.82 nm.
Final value 19.1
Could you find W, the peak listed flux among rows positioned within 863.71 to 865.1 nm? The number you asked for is 19.96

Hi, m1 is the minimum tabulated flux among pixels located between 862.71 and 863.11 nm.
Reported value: 19.17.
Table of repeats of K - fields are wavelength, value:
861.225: 18.75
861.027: 18.73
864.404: 19.55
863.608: 20.03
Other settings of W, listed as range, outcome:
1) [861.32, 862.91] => 19.17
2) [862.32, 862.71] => 19.02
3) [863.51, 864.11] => 20.03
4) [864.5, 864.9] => 19.44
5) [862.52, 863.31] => 19.76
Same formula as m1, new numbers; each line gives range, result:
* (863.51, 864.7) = 19.44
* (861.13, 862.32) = 18.75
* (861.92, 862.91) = 19.01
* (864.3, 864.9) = 19.32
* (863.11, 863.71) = 19.76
